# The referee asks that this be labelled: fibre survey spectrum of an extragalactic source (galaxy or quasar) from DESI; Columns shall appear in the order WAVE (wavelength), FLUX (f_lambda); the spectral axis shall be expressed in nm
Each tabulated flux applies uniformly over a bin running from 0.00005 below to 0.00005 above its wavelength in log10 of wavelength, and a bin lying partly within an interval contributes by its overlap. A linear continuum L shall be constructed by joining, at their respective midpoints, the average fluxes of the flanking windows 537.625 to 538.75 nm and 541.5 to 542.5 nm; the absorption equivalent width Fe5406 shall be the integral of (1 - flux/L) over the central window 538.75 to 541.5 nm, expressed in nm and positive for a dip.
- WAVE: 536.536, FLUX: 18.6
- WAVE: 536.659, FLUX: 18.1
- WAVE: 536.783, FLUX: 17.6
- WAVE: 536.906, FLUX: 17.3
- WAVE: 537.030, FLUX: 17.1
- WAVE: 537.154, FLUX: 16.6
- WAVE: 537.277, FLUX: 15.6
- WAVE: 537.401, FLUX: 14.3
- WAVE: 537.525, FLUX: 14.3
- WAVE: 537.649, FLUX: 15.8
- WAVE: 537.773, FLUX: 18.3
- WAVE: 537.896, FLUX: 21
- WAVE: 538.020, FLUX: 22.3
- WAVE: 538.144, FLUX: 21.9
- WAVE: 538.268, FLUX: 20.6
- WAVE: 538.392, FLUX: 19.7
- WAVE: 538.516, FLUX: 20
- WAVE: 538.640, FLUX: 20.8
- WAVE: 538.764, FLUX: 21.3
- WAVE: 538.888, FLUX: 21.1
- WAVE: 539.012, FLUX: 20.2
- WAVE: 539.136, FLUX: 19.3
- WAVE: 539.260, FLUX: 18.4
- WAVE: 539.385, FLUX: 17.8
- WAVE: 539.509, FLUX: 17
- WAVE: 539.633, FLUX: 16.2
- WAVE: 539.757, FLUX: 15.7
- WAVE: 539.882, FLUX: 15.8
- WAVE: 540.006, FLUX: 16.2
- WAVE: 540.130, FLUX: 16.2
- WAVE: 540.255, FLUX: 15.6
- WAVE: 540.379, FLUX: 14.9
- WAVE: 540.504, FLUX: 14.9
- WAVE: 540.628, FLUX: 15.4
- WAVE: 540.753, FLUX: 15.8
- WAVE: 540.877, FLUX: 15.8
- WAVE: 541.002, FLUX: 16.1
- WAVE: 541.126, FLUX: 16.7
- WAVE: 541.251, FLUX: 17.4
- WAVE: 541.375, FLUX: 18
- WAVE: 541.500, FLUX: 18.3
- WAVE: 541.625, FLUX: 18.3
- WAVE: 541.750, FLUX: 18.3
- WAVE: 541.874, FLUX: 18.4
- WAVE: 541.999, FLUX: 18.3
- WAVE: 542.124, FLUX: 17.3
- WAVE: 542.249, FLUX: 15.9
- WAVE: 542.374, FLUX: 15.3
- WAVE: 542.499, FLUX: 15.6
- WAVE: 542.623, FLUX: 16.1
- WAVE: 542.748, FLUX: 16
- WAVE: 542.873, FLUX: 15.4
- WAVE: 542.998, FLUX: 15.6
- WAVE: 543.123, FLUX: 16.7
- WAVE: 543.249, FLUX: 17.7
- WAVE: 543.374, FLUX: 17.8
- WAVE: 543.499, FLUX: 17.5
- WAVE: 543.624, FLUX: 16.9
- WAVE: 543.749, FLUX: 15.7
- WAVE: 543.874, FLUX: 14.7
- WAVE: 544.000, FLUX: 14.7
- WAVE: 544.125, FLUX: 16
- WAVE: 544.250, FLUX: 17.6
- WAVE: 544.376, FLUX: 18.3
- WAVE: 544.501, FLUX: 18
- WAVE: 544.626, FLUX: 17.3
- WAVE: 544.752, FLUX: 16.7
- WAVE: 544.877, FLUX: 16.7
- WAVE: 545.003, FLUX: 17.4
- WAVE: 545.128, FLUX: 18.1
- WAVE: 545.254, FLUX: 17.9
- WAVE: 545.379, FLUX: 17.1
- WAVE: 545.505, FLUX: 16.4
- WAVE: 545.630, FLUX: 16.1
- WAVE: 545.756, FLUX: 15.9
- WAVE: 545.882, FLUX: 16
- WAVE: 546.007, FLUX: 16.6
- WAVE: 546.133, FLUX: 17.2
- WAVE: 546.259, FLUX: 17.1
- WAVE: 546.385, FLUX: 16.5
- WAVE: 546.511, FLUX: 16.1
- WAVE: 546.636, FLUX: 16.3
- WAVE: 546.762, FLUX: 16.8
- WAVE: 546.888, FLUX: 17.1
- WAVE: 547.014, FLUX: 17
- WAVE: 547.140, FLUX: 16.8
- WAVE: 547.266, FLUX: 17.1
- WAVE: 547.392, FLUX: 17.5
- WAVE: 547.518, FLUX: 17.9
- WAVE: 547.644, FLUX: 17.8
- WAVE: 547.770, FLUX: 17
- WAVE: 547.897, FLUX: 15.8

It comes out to 0.26 nm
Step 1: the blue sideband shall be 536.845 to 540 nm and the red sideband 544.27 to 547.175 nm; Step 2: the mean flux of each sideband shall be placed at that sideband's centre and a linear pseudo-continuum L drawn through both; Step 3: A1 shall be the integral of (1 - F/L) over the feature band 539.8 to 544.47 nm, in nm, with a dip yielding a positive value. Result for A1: 0.29 nm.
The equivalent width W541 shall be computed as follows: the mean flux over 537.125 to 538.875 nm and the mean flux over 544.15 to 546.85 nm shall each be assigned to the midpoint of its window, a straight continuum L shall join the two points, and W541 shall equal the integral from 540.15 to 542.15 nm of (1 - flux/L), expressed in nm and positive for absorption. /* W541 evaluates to 0.14 nm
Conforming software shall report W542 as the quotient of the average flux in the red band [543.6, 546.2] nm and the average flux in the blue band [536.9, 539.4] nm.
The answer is 0.89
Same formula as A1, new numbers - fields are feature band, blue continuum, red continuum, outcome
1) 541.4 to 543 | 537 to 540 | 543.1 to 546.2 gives 0.050 nm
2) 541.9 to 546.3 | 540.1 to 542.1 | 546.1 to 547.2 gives 0.022 nm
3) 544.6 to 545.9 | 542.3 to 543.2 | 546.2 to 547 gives -0.041 nm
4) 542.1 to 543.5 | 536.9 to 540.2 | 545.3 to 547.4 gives 0.082 nm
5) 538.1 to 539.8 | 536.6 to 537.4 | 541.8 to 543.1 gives -0.265 nm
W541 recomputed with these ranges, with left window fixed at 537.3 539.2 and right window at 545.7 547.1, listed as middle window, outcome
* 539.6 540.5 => 0.144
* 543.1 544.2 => 0.070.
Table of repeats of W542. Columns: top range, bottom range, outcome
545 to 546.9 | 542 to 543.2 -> 1.04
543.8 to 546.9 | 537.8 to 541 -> 0.92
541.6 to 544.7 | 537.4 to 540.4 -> 0.92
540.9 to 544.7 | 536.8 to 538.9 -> 0.90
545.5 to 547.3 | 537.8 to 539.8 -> 0.85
